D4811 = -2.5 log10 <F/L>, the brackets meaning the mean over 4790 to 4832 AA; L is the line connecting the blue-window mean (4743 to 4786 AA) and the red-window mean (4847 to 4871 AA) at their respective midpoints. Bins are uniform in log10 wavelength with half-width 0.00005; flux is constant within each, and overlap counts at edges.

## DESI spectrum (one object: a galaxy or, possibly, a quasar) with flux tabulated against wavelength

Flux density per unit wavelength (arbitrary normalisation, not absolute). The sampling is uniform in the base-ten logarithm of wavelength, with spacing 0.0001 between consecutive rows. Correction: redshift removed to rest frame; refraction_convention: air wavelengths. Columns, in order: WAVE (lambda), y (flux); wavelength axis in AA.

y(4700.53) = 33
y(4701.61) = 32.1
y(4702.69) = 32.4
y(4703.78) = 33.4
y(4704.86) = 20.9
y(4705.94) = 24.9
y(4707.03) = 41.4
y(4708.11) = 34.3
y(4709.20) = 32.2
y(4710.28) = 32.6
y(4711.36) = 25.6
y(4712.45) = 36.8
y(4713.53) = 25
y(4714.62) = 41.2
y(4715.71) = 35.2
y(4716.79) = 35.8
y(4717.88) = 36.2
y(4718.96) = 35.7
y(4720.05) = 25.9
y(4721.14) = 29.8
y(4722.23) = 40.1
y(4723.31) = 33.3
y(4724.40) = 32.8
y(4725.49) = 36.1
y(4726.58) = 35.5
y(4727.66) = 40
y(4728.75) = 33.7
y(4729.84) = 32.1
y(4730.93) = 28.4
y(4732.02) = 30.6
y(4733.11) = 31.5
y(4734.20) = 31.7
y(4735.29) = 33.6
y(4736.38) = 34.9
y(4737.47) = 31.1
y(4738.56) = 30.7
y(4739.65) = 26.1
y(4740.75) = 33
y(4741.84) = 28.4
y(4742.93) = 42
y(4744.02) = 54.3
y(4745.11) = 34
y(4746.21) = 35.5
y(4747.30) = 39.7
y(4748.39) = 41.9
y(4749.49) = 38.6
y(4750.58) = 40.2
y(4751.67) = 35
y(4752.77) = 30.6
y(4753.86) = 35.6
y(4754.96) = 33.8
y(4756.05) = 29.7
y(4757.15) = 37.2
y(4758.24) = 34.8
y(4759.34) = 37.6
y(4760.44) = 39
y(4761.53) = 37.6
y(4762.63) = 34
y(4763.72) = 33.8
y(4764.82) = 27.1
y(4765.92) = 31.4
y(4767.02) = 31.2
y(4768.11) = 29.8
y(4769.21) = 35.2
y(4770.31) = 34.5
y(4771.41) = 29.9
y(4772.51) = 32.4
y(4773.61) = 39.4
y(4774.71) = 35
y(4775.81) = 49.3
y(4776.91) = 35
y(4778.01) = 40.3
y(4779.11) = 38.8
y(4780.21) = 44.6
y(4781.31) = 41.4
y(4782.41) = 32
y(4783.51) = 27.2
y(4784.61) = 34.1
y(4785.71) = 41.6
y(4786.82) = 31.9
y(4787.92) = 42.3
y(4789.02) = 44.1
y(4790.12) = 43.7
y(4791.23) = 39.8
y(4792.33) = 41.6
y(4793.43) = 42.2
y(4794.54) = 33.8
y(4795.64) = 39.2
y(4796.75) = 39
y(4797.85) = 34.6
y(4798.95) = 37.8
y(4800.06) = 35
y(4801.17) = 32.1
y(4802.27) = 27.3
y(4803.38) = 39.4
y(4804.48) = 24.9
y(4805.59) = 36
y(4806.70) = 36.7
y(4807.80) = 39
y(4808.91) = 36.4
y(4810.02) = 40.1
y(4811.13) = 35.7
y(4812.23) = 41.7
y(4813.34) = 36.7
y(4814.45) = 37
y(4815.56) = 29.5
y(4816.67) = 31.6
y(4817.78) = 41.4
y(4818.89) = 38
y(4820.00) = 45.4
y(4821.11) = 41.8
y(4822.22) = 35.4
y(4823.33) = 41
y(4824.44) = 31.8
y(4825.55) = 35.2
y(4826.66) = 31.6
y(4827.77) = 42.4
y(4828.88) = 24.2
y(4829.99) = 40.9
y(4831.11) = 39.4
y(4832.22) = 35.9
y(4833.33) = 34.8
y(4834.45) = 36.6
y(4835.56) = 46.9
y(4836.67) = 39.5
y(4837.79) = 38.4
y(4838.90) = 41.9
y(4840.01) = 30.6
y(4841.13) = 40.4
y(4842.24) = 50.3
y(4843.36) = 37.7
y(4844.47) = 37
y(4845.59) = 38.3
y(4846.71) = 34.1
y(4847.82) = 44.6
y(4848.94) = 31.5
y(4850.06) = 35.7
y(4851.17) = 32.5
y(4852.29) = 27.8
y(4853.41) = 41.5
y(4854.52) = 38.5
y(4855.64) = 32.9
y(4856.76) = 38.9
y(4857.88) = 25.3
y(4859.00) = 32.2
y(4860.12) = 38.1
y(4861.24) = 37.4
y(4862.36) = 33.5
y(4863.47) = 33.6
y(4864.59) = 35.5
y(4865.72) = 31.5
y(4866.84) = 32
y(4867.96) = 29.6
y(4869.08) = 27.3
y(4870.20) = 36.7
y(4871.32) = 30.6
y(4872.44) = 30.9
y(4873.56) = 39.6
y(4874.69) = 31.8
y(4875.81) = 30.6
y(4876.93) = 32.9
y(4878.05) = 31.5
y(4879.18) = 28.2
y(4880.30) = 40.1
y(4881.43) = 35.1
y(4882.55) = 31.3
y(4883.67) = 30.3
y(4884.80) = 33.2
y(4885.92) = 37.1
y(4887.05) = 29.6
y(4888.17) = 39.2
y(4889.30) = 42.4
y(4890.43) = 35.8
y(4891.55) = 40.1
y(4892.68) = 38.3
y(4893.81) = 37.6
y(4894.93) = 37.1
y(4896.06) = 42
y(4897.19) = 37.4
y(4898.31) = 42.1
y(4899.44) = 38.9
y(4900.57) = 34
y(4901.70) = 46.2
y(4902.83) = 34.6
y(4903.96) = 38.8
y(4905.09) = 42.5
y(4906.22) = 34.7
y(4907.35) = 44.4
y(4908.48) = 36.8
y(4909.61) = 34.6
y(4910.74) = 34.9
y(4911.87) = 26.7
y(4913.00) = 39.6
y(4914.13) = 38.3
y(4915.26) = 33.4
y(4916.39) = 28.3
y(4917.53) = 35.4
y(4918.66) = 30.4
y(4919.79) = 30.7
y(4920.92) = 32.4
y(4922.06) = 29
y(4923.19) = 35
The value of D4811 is -0.047 mag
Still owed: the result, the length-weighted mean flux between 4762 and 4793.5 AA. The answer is 36.6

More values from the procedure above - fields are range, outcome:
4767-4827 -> 36.8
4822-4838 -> 36.9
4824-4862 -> 36.6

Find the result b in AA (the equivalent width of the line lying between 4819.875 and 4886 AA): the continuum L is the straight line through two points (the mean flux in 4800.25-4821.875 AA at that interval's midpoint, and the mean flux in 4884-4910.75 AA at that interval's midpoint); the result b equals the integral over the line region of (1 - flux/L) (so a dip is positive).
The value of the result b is 3.0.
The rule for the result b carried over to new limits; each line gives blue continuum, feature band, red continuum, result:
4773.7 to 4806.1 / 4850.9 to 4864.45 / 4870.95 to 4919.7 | 0.7 AA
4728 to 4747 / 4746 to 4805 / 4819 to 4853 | -1.7 AA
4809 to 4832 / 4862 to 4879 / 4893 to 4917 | 2.2 AA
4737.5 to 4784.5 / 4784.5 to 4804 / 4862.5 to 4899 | -1.3 AA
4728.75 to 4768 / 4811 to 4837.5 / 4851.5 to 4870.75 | -2.7 AA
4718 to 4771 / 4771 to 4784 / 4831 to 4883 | -1.0 AA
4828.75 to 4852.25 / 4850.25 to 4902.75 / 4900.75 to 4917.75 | 3.0 AA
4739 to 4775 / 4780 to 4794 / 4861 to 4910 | -1.4 AA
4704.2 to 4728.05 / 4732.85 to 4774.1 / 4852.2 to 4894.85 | -1.5 AA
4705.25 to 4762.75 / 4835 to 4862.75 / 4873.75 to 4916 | -1.0 AA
